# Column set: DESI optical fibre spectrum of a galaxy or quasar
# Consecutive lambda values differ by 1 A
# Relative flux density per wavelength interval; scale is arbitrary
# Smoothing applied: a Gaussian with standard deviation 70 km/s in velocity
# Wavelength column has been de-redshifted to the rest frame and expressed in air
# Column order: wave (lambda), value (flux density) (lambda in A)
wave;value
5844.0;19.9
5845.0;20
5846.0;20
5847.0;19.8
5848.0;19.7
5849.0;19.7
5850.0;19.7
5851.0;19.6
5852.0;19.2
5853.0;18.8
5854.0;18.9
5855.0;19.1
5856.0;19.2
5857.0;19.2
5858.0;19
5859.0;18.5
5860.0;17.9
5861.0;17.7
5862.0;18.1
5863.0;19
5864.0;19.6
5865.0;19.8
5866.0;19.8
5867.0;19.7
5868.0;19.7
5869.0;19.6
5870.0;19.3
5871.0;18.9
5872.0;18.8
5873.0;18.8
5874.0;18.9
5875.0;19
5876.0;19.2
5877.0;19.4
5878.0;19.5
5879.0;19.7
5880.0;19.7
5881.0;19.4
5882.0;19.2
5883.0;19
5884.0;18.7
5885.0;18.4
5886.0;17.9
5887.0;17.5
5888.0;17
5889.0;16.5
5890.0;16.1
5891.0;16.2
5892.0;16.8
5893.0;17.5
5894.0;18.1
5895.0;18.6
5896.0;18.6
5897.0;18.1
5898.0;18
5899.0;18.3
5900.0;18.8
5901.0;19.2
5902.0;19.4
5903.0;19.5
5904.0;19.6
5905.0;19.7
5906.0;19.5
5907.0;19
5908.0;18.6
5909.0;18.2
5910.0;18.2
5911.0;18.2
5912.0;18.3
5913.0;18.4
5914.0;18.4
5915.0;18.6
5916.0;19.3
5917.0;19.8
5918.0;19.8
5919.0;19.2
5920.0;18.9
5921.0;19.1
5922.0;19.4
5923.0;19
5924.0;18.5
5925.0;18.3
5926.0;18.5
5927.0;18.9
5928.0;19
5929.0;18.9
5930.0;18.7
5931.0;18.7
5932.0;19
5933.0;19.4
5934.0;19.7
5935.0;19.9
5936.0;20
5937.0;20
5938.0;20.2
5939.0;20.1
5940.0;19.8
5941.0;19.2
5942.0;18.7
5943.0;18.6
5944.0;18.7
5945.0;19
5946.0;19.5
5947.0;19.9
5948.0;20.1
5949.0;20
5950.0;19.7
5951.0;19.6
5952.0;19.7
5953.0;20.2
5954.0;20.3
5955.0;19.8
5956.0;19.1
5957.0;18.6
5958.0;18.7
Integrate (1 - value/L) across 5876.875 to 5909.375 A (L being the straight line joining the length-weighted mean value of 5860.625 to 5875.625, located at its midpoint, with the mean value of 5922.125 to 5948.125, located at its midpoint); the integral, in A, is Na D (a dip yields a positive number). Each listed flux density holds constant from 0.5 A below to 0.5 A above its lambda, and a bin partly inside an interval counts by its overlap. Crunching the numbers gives 1.2 A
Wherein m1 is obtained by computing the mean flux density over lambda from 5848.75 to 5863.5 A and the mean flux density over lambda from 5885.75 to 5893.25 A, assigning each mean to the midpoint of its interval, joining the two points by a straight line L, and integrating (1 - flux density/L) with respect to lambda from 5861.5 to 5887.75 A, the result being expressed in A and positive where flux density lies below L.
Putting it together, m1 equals -1.93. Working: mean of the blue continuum 18.9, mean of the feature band 19.1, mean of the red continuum 16.9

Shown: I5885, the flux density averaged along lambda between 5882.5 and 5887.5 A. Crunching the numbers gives 18.3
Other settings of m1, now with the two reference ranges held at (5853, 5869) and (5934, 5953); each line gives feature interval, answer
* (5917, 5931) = 0.37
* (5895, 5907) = 0.22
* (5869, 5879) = -0.01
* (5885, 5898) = 1.20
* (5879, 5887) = 0.13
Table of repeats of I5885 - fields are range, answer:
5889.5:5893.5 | 16.6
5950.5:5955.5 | 19.9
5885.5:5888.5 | 17.5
